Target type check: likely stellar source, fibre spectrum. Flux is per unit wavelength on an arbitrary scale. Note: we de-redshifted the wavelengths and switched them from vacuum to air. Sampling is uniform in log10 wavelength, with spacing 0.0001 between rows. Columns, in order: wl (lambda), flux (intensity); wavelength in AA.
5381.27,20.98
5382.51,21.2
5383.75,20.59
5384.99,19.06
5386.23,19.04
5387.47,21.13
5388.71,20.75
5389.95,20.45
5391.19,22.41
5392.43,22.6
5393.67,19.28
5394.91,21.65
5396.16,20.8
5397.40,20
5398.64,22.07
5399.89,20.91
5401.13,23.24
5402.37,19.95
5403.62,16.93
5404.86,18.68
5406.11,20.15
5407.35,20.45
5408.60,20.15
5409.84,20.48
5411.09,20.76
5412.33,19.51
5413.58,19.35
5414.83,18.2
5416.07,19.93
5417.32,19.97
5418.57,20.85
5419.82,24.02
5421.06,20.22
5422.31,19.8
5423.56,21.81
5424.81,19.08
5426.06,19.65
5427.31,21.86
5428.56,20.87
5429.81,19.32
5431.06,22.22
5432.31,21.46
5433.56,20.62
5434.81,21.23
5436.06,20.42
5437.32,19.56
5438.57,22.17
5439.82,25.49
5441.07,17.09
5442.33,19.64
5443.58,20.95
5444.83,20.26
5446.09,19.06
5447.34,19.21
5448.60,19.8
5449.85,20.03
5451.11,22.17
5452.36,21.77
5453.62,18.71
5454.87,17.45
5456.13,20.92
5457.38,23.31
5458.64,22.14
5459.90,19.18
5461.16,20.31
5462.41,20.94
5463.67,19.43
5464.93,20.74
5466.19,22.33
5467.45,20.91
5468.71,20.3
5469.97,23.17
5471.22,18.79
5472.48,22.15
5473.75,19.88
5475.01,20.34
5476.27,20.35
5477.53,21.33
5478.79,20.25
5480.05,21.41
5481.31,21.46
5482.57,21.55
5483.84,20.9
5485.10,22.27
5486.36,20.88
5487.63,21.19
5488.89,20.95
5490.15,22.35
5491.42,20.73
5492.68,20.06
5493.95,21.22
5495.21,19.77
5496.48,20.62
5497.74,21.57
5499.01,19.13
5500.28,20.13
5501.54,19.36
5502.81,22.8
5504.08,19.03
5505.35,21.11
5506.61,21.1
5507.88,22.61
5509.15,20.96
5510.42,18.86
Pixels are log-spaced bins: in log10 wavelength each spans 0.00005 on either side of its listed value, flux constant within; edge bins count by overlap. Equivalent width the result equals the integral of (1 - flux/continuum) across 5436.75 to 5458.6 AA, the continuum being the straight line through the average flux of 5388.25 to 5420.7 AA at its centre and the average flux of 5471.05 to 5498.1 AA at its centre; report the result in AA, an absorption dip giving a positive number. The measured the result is 0.27 AA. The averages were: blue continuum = 20.5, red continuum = 20.9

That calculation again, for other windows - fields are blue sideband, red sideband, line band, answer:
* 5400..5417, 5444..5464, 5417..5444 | -1.0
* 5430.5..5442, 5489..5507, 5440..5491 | 0.5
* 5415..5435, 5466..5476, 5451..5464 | 0.2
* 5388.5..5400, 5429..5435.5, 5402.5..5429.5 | 1.2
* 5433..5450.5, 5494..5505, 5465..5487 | -0.7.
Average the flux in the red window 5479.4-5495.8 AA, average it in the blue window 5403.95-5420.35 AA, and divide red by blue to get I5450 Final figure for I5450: 1.1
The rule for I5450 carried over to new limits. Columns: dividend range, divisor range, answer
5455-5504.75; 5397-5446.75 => 1.02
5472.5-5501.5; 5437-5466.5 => 1.02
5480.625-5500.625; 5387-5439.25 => 1.02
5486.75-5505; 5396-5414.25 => 1.02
